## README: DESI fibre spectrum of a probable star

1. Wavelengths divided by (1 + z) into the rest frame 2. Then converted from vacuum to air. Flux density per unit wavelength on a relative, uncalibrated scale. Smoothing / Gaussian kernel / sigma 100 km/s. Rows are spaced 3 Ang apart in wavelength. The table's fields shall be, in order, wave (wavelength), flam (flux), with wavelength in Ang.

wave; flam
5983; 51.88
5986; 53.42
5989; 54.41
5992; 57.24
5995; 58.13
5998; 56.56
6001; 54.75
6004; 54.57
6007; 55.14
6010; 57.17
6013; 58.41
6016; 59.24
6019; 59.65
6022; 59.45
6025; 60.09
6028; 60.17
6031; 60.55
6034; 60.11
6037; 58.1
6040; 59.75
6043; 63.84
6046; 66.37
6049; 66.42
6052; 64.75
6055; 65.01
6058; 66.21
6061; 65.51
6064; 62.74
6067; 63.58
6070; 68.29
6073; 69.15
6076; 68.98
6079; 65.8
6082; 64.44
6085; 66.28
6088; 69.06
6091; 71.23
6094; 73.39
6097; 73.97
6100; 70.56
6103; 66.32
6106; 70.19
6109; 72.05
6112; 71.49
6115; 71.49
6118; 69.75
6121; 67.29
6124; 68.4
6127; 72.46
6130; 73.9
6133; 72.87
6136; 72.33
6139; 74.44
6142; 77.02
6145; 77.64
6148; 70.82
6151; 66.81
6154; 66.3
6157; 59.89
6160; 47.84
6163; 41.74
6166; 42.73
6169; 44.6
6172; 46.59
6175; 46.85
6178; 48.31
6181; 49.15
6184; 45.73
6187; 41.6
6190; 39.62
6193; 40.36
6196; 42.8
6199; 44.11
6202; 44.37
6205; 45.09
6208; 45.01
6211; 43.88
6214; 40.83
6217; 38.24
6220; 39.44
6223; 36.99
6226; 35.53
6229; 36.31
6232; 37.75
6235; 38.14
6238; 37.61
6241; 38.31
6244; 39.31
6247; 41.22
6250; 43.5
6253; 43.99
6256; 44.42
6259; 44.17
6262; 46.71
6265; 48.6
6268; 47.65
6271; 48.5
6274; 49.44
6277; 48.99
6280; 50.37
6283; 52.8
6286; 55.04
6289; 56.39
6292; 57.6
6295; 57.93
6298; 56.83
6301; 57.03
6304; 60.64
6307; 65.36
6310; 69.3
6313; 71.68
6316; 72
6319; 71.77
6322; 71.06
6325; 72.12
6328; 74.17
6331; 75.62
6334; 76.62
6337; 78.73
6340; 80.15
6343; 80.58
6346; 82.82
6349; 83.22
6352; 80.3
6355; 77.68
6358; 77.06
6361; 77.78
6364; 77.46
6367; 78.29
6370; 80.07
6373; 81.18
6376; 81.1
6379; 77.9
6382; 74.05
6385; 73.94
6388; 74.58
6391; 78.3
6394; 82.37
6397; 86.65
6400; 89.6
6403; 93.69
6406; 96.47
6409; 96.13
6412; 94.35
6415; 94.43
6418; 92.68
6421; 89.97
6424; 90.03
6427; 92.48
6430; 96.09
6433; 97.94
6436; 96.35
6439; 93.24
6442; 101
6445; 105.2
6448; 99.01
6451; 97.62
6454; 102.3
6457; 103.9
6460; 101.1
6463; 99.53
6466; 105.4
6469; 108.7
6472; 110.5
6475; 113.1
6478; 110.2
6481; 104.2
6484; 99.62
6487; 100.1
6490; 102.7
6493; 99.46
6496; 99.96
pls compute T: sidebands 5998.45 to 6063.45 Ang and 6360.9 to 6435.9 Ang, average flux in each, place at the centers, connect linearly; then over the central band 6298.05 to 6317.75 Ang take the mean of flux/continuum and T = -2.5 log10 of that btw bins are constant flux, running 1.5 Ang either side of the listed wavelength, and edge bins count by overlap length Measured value 0.22 mag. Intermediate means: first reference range 60.7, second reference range 86.2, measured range 65.4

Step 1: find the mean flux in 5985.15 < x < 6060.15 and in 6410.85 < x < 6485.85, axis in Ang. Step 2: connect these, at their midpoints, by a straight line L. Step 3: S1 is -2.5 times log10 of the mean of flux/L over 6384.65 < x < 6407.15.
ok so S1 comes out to 0.12 mag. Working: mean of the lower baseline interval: 59.7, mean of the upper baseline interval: 100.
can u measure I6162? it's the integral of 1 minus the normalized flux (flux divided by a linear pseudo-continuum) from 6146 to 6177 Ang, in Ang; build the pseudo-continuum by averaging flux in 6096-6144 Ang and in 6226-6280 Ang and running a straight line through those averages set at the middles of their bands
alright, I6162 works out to 4.6 Ang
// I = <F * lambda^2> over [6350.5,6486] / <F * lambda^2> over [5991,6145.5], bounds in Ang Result 1.57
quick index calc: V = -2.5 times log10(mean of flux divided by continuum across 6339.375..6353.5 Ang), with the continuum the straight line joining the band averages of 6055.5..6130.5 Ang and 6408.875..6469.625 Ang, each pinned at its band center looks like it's 0.11 mag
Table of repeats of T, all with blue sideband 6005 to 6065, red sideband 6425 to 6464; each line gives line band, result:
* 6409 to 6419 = 0.02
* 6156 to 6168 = 0.47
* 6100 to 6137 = -0.03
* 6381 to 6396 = 0.21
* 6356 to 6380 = 0.17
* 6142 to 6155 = 0.01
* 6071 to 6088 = -0.03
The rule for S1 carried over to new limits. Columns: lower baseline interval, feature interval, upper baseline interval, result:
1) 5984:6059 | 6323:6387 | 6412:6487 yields 0.17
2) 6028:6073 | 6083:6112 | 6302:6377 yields -0.07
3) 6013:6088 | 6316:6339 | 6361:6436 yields 0.10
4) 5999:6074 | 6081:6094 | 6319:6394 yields -0.07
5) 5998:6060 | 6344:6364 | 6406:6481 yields 0.15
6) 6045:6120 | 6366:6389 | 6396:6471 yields 0.19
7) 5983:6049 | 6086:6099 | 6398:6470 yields -0.10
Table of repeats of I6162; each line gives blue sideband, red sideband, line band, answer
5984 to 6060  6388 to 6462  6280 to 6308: 8.7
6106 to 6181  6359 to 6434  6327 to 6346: 0.5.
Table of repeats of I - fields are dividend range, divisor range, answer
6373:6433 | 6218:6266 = 2.26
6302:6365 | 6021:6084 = 1.28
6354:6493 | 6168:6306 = 2.15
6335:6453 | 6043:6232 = 1.61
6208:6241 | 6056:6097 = 0.60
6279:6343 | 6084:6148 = 0.99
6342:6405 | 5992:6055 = 1.51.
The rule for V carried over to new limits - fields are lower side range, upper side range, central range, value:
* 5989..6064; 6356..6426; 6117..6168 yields 0.03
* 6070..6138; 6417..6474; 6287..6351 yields 0.26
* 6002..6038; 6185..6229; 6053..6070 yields -0.19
